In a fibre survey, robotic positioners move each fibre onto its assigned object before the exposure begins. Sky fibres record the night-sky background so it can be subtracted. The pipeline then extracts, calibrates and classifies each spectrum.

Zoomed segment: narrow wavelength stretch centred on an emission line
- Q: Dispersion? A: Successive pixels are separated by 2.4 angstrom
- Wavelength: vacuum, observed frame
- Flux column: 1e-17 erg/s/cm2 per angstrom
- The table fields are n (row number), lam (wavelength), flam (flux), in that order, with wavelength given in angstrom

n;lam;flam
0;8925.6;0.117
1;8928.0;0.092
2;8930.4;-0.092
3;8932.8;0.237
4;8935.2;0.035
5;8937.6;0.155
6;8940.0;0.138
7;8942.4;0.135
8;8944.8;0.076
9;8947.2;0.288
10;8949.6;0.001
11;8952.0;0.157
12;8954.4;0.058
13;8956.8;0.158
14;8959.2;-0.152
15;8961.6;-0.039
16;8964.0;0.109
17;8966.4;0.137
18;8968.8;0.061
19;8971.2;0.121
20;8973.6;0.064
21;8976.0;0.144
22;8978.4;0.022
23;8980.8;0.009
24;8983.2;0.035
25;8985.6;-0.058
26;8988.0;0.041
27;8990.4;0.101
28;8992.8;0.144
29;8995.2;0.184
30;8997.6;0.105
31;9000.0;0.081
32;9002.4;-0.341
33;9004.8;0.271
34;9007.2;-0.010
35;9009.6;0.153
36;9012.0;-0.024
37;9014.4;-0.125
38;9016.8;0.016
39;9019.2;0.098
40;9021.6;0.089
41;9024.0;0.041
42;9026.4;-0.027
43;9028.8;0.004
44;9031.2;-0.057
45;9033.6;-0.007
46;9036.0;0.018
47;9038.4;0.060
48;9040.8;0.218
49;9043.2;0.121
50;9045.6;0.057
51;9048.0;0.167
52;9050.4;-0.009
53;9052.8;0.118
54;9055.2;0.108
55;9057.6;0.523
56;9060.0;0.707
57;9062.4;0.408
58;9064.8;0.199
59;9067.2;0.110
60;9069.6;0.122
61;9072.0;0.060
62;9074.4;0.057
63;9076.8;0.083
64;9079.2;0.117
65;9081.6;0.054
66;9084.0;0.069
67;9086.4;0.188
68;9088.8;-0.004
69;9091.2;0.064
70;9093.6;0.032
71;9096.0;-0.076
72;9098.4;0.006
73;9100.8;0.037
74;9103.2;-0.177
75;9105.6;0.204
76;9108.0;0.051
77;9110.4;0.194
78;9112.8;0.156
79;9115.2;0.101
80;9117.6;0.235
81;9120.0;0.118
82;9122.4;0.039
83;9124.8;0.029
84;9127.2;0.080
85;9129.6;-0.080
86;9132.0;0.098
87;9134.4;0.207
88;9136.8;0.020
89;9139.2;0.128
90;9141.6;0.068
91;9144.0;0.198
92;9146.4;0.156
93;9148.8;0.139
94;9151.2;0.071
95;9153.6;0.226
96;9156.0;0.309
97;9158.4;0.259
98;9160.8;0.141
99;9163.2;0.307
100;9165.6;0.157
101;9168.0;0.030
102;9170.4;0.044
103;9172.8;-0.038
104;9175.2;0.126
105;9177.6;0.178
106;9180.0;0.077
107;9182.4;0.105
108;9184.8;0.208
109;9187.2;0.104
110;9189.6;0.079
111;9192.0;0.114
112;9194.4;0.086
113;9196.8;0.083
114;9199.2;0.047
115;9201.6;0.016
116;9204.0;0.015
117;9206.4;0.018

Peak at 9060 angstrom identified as H-beta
